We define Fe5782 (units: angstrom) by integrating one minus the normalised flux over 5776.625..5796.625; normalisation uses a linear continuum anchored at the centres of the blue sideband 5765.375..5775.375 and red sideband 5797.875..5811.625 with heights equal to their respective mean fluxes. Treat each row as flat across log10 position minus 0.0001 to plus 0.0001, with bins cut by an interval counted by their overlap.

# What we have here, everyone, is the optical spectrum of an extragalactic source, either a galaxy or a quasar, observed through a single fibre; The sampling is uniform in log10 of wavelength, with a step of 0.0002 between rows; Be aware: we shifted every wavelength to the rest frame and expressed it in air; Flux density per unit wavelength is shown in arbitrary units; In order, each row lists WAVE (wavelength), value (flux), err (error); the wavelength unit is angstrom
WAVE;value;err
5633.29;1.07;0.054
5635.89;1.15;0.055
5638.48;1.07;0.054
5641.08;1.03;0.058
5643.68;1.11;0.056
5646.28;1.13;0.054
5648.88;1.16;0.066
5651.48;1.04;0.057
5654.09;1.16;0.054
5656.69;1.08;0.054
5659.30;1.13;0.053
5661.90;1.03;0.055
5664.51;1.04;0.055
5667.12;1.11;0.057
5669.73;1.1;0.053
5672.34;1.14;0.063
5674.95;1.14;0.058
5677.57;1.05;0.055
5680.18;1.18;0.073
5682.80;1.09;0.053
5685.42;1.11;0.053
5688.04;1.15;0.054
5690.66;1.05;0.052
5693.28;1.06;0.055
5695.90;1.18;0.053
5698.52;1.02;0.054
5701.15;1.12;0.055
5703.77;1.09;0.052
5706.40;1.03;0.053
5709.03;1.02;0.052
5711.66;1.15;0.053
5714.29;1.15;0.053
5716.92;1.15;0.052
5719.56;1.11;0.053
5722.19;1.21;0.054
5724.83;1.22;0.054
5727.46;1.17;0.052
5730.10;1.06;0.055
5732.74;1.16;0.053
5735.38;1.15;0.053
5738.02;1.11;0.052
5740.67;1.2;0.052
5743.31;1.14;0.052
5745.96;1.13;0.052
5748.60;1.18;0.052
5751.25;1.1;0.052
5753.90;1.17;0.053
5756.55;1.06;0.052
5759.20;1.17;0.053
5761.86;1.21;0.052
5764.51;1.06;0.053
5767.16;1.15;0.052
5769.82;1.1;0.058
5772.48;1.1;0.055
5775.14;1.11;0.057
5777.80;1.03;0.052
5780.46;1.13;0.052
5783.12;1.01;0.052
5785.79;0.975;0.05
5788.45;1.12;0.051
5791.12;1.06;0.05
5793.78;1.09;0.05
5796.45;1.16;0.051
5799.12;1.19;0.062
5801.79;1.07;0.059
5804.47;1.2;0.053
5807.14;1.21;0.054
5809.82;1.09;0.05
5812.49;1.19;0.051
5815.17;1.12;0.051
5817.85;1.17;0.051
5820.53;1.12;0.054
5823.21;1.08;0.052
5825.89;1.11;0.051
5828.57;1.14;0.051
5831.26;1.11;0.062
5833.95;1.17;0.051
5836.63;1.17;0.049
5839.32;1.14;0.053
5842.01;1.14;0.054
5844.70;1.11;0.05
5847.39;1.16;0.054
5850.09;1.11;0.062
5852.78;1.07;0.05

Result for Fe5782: 1.1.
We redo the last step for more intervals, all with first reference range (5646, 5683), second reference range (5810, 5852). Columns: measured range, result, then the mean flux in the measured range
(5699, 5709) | 0.4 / 1.07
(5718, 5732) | -0.5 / 1.15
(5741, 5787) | 0.5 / 1.11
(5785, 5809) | 0.1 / 1.12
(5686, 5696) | 0.1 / 1.1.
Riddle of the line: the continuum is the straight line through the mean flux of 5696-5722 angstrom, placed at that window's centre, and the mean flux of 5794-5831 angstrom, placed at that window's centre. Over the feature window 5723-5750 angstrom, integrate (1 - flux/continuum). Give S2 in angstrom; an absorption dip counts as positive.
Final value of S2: -0.99 angstrom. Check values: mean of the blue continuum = 1.1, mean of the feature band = 1.15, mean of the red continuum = 1.14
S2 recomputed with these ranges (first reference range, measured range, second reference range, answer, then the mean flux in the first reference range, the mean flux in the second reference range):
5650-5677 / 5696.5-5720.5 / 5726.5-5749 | 0.6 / 1.1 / 1.14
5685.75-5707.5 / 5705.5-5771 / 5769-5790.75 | -3.4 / 1.09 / 1.07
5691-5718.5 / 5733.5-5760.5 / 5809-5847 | -0.8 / 1.1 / 1.13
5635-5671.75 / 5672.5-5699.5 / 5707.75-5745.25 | 0.3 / 1.1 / 1.14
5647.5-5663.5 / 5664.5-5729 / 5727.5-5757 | 0.1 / 1.1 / 1.14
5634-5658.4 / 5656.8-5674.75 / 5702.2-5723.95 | 0.2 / 1.1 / 1.12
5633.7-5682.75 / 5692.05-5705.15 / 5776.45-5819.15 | 0.1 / 1.1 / 1.11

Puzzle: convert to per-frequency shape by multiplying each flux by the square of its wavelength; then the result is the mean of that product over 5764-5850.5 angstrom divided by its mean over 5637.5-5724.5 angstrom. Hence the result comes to 1.06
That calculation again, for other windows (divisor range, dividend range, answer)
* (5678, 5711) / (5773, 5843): 1.07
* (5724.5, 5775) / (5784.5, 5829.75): 1.01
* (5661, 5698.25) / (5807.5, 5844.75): 1.09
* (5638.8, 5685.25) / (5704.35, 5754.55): 1.06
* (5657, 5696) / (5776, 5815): 1.05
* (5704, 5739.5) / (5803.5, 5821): 1.06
